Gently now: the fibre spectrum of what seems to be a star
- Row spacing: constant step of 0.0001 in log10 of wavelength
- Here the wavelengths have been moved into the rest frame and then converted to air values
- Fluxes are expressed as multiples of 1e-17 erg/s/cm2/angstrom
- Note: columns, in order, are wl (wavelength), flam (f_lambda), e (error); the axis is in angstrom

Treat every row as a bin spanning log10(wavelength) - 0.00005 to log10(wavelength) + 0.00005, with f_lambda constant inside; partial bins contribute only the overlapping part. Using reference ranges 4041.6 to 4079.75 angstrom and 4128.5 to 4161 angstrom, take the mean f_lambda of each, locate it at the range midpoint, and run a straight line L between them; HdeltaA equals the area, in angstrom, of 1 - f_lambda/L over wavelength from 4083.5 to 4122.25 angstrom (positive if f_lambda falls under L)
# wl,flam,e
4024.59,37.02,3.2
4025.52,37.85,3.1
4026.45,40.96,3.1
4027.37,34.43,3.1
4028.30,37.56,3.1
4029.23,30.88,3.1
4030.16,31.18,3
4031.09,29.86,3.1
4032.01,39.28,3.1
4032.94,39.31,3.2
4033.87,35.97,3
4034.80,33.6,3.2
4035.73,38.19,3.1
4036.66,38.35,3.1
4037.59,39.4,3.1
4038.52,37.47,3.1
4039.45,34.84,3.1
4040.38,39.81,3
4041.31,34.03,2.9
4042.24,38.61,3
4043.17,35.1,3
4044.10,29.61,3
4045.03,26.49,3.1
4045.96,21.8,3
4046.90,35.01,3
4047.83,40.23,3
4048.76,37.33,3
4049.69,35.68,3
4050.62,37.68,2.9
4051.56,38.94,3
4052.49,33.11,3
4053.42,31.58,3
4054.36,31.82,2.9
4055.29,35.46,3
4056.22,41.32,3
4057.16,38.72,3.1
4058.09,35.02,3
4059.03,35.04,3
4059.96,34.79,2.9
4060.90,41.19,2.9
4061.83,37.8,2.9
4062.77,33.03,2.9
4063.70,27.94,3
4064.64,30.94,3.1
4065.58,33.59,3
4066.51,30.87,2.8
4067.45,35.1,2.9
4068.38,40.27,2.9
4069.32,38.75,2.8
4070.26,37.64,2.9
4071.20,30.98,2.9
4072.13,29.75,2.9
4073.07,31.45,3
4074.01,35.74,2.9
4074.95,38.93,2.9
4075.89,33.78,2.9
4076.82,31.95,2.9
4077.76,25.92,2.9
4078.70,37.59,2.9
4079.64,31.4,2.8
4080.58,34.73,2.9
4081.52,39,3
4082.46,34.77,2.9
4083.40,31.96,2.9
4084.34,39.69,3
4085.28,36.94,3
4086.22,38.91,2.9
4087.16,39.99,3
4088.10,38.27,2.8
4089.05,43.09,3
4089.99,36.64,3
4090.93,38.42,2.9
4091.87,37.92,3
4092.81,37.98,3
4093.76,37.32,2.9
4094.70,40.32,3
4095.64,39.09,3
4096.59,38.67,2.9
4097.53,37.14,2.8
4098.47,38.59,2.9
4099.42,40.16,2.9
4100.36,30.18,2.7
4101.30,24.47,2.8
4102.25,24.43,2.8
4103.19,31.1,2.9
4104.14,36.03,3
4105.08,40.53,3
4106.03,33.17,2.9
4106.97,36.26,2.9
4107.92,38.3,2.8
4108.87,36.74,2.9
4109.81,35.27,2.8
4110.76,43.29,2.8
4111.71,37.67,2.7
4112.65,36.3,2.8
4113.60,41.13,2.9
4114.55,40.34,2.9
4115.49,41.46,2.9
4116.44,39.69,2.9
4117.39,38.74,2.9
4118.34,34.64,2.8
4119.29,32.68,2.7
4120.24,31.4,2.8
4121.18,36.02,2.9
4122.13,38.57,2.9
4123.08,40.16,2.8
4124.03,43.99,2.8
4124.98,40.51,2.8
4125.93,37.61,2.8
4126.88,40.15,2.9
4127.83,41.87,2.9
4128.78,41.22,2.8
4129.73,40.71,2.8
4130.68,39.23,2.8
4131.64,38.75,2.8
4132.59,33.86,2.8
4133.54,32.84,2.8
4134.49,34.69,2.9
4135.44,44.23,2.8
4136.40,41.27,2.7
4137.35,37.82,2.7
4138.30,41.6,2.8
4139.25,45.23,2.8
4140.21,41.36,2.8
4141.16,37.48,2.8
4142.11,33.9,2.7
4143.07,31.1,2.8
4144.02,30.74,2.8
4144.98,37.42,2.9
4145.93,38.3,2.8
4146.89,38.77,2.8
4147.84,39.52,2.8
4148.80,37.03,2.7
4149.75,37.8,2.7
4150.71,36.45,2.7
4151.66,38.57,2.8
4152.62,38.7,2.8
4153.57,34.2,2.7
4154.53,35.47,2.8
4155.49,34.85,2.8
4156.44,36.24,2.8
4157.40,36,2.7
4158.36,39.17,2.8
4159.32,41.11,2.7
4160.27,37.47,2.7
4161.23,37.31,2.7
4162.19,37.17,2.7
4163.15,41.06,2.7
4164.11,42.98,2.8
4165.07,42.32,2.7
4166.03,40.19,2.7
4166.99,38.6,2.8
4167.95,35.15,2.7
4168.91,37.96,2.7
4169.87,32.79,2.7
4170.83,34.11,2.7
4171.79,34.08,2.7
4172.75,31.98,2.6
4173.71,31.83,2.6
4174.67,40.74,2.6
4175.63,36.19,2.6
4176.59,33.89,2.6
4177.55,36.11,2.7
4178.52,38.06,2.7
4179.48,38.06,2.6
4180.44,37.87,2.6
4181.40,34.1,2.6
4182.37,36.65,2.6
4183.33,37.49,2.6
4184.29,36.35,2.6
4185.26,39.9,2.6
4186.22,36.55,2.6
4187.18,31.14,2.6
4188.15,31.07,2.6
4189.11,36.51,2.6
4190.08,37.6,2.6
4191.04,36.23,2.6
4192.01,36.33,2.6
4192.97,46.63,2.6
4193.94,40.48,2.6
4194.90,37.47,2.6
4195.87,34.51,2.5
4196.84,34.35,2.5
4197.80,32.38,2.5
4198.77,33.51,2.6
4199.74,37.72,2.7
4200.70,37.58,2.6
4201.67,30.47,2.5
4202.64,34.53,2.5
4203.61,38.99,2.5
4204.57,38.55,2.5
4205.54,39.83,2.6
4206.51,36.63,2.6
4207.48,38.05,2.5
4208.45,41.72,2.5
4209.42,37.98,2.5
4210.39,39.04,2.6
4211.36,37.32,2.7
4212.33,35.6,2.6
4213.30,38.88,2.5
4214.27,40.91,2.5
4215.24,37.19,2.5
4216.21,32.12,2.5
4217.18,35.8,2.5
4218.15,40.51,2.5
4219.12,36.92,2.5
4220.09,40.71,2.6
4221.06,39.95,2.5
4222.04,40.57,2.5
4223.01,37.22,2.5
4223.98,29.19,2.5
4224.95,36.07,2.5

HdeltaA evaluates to -1.0 angstrom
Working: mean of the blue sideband 34.4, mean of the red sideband 37.7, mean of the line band 37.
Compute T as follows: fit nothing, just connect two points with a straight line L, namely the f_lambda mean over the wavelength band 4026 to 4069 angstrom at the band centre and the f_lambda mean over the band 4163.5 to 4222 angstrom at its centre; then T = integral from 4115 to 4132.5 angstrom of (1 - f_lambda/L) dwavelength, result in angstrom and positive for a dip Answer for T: -1.2 angstrom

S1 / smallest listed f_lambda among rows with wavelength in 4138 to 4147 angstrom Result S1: 30.74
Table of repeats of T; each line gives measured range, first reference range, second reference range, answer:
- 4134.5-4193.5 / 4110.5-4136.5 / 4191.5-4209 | 0.87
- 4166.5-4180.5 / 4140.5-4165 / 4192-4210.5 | 0.57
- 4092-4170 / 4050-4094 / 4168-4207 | -3.69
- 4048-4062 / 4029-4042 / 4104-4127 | 0.03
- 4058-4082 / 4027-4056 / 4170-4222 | 0.66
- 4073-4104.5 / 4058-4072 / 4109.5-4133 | 0.57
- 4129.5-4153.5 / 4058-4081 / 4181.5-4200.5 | -1.56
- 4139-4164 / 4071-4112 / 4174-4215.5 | -0.63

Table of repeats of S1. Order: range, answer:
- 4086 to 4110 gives 24.43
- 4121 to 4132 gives 36.02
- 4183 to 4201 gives 31.07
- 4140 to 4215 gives 30.47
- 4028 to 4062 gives 21.8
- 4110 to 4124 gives 31.4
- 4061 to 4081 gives 25.92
